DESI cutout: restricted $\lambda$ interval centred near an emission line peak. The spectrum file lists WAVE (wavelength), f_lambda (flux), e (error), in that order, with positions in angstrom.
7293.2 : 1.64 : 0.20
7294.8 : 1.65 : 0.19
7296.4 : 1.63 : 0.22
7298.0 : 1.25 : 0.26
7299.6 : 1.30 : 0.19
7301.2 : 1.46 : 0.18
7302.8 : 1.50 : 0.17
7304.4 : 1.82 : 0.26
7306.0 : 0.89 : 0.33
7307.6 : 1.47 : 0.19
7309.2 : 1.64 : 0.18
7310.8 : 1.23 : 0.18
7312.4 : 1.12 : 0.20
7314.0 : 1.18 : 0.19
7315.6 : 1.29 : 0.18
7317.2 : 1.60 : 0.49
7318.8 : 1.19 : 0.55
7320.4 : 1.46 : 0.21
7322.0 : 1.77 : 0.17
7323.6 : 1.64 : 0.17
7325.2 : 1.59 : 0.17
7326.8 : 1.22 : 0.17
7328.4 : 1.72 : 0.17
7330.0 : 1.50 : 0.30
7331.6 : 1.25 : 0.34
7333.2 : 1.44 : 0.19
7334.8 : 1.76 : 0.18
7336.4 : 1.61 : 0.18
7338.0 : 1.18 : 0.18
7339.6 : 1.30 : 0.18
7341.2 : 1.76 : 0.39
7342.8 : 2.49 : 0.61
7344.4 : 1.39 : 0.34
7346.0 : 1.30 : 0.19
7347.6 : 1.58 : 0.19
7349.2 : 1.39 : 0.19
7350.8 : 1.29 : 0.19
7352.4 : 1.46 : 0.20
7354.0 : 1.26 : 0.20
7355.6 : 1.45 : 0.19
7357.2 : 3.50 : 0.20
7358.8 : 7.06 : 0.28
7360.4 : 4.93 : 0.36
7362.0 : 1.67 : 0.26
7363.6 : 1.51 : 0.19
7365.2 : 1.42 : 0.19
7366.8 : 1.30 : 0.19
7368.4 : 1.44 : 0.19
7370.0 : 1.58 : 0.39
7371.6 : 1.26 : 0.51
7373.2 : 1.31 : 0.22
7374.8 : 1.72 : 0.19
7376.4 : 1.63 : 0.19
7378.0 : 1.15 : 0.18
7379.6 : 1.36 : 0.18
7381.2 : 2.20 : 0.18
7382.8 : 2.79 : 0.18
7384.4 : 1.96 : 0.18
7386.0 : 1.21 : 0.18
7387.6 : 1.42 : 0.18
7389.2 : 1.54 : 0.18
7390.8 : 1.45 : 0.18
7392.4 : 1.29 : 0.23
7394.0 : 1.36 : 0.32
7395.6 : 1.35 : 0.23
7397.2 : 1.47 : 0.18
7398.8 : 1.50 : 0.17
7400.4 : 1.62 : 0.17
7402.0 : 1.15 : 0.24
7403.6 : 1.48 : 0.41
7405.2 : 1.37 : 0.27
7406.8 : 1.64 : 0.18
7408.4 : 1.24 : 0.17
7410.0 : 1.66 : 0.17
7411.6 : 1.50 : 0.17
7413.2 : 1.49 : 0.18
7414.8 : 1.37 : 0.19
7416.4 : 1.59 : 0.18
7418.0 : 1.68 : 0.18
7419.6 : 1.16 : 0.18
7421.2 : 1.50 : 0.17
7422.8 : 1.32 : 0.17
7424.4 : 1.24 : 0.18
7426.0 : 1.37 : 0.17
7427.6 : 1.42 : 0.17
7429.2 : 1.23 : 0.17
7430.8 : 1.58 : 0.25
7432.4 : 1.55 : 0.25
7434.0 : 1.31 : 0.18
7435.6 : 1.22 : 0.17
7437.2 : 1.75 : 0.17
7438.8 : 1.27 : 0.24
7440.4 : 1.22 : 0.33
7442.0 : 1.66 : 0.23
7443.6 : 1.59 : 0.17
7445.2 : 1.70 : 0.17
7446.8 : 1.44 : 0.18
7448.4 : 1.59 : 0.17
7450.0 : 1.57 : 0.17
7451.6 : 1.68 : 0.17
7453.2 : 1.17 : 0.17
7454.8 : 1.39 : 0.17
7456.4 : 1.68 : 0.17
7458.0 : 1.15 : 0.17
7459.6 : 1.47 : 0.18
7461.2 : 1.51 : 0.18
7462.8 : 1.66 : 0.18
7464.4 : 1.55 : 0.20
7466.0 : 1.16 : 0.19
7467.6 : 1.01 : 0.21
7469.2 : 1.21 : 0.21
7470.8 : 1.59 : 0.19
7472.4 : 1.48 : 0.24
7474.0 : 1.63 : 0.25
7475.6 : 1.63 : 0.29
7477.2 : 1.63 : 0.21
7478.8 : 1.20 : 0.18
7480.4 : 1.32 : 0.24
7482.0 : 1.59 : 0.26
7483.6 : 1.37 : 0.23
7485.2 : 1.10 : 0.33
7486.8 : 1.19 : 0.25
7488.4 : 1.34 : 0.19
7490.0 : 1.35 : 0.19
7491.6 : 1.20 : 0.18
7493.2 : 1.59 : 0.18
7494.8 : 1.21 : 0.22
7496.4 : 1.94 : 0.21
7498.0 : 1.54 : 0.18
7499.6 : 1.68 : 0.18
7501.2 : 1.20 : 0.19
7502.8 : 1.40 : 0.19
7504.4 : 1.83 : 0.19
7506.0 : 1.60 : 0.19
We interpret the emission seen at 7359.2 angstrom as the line Halpha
